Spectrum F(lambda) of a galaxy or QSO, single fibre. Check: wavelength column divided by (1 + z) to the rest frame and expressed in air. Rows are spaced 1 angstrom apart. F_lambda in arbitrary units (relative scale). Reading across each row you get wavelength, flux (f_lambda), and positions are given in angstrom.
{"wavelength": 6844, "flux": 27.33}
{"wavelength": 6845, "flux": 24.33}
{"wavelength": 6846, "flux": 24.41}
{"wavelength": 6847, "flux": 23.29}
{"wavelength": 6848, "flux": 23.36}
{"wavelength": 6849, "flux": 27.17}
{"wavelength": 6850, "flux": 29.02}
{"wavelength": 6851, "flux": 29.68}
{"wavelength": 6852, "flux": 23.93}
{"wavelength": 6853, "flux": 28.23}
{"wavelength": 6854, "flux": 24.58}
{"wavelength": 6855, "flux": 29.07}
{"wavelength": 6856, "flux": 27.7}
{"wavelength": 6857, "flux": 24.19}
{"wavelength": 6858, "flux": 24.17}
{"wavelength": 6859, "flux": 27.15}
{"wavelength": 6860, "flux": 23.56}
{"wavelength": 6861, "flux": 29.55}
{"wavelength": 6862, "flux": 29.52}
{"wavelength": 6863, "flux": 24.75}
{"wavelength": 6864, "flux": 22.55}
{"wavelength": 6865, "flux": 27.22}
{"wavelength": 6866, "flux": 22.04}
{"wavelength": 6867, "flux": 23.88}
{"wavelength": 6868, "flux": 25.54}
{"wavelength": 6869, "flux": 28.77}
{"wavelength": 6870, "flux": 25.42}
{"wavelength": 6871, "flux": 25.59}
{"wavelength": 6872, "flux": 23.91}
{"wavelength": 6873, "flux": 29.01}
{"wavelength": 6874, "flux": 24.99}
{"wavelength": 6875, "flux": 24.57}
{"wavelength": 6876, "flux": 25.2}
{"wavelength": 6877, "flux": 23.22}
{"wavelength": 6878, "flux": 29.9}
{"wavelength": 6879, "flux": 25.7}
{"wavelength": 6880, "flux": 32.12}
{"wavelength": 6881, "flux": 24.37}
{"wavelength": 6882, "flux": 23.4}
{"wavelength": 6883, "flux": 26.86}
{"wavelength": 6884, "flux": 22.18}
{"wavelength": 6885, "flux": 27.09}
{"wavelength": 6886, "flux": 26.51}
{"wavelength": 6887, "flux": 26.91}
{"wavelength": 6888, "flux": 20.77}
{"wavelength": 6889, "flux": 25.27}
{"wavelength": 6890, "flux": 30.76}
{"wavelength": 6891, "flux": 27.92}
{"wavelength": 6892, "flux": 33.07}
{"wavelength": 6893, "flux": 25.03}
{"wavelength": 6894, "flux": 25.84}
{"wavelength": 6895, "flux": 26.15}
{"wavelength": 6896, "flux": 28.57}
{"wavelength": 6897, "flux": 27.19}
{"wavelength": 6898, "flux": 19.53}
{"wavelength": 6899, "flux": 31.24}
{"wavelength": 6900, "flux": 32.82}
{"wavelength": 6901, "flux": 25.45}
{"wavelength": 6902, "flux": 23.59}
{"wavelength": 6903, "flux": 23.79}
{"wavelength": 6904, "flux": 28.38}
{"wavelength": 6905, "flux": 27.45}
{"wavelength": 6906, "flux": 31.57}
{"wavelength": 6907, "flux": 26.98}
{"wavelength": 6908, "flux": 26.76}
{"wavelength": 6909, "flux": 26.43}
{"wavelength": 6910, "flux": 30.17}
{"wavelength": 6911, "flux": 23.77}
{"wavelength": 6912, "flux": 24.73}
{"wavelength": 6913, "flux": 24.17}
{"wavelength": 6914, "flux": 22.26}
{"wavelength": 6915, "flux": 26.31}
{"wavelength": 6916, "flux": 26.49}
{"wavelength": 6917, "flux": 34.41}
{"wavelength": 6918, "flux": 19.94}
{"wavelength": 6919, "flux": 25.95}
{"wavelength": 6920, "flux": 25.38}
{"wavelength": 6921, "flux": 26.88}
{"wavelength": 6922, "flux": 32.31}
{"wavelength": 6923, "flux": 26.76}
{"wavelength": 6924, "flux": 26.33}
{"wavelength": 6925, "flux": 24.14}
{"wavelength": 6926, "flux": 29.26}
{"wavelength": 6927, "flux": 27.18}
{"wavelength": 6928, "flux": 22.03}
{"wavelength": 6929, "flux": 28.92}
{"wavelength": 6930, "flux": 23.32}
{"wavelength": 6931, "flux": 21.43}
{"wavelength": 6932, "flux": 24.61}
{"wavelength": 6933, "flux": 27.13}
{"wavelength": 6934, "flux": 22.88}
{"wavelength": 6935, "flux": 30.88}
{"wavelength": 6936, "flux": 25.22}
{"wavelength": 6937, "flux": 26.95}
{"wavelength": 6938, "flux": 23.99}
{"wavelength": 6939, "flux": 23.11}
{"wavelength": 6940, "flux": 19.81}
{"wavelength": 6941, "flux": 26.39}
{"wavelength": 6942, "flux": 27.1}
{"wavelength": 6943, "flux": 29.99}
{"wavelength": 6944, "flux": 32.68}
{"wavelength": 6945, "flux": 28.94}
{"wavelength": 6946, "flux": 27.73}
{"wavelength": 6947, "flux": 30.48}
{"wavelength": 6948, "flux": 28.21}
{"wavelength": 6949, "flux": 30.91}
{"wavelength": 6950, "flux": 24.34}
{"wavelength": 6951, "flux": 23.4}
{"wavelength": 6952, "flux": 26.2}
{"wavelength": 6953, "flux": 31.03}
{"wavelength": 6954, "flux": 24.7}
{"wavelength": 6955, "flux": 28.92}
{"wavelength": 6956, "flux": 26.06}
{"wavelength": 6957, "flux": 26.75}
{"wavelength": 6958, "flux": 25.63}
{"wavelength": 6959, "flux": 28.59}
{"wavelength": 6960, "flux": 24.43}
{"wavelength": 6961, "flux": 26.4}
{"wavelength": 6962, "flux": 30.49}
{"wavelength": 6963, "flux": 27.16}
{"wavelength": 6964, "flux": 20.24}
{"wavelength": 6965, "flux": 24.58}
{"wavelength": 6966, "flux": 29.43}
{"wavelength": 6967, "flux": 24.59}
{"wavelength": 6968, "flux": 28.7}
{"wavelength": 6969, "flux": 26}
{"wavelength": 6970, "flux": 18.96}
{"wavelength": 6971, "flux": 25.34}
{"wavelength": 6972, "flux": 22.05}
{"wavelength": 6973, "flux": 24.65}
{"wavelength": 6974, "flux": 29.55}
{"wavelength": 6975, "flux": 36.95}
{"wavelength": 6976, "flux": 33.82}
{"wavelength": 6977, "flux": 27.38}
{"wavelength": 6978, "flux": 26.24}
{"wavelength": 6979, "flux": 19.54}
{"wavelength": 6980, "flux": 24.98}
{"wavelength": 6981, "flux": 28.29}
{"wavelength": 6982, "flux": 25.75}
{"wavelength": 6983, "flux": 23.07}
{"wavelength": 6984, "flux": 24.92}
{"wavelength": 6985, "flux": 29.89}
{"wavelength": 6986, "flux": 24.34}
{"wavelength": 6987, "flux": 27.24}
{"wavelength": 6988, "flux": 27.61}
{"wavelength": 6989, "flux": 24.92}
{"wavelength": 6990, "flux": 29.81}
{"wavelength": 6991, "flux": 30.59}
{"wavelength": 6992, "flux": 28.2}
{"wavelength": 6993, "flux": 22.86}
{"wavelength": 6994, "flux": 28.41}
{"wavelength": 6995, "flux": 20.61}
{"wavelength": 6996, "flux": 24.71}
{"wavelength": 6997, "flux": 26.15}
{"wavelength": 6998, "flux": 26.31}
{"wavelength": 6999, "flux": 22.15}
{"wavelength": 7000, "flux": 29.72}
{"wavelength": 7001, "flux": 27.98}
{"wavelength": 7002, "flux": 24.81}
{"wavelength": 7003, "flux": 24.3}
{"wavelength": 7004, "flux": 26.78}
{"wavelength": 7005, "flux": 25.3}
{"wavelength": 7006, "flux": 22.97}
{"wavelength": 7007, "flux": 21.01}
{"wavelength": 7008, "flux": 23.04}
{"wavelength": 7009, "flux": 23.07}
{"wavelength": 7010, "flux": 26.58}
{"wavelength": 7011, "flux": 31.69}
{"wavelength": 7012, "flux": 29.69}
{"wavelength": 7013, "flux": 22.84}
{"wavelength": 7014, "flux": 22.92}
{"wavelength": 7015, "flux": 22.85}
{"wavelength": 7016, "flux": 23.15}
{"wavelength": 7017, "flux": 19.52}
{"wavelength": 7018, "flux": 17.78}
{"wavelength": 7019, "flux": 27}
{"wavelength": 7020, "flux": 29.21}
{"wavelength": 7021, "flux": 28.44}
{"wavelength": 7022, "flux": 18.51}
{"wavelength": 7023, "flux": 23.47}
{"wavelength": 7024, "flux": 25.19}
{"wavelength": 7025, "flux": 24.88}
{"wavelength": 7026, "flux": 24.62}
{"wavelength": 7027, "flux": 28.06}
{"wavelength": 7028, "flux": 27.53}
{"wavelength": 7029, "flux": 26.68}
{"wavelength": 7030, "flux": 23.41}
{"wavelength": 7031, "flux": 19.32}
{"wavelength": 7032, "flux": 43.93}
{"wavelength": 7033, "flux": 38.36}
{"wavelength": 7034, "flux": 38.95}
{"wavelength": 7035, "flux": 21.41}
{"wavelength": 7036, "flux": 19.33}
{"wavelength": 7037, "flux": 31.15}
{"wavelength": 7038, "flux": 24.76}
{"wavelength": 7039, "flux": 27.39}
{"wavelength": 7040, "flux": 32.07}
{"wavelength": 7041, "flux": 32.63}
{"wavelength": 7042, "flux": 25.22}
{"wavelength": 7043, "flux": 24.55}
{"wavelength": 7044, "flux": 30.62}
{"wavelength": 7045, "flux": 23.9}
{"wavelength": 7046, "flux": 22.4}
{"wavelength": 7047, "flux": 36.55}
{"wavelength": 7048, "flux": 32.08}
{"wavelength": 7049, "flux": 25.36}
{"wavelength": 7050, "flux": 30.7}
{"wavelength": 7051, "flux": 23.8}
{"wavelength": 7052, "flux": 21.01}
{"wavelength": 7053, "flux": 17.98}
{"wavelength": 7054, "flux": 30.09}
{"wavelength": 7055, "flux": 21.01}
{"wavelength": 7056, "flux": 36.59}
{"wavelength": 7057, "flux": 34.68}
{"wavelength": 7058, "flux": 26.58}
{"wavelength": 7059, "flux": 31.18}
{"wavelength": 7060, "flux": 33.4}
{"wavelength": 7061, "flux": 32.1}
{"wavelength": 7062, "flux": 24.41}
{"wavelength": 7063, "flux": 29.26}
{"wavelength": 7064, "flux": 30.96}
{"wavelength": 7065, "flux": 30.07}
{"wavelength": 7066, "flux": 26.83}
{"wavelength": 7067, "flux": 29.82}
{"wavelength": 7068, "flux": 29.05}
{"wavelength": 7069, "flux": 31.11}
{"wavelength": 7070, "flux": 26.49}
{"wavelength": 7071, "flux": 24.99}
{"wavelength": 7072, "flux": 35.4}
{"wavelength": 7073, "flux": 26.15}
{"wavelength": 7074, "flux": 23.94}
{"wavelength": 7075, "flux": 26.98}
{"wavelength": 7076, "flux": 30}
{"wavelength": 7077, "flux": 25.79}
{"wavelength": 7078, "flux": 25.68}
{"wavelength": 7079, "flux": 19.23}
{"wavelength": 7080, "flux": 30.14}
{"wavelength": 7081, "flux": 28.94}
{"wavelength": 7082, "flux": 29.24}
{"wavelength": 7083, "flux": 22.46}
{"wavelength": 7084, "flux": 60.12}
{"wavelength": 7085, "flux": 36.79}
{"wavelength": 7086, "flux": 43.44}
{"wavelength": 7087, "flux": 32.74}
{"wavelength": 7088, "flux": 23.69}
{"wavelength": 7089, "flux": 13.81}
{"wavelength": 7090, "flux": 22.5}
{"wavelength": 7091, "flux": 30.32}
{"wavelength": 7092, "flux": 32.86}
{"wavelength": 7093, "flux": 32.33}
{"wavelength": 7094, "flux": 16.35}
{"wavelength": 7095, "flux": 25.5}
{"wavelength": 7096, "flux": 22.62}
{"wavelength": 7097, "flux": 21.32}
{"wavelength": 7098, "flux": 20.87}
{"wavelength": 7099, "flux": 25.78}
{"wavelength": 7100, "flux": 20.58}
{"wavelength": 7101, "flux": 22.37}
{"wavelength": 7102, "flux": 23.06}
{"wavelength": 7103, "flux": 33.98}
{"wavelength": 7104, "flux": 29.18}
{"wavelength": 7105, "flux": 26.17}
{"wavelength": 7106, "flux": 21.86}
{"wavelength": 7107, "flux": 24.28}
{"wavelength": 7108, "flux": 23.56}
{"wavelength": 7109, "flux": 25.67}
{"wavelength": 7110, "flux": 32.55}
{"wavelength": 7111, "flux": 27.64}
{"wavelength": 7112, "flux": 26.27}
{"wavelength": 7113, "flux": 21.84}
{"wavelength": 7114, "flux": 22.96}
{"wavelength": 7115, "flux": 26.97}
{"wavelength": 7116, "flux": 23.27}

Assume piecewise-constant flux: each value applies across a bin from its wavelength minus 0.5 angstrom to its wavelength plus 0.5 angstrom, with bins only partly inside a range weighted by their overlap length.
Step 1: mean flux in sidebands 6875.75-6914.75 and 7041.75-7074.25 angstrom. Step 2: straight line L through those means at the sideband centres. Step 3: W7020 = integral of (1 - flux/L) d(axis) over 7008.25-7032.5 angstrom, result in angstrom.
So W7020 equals 2.09 angstrom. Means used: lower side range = 26.5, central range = 25.4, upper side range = 28.2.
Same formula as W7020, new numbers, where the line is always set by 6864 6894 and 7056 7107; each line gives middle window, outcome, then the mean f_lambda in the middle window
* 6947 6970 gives 0.2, 26.6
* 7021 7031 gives 1.1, 24.6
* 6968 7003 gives 1.1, 26.3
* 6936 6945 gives 0.1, 26.3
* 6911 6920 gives 0.3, 25.4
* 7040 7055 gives 0.5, 26.9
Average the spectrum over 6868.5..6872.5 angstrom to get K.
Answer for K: 25.9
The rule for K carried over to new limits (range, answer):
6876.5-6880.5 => 27.7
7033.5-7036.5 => 26.6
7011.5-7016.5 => 24.3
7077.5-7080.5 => 25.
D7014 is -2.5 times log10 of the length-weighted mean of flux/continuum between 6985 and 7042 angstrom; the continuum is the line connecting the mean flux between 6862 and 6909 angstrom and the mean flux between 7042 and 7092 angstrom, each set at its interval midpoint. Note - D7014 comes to 0.07 mag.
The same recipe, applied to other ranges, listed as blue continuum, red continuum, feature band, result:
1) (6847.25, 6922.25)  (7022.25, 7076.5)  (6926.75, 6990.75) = 0.03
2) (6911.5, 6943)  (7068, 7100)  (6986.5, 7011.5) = 0.04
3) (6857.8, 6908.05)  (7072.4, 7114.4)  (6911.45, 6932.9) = 0.03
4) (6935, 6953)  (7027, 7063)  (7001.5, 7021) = 0.14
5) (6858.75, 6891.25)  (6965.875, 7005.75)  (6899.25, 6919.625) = -0.02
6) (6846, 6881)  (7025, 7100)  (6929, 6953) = 0.02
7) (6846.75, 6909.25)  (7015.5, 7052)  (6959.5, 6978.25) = 0.00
